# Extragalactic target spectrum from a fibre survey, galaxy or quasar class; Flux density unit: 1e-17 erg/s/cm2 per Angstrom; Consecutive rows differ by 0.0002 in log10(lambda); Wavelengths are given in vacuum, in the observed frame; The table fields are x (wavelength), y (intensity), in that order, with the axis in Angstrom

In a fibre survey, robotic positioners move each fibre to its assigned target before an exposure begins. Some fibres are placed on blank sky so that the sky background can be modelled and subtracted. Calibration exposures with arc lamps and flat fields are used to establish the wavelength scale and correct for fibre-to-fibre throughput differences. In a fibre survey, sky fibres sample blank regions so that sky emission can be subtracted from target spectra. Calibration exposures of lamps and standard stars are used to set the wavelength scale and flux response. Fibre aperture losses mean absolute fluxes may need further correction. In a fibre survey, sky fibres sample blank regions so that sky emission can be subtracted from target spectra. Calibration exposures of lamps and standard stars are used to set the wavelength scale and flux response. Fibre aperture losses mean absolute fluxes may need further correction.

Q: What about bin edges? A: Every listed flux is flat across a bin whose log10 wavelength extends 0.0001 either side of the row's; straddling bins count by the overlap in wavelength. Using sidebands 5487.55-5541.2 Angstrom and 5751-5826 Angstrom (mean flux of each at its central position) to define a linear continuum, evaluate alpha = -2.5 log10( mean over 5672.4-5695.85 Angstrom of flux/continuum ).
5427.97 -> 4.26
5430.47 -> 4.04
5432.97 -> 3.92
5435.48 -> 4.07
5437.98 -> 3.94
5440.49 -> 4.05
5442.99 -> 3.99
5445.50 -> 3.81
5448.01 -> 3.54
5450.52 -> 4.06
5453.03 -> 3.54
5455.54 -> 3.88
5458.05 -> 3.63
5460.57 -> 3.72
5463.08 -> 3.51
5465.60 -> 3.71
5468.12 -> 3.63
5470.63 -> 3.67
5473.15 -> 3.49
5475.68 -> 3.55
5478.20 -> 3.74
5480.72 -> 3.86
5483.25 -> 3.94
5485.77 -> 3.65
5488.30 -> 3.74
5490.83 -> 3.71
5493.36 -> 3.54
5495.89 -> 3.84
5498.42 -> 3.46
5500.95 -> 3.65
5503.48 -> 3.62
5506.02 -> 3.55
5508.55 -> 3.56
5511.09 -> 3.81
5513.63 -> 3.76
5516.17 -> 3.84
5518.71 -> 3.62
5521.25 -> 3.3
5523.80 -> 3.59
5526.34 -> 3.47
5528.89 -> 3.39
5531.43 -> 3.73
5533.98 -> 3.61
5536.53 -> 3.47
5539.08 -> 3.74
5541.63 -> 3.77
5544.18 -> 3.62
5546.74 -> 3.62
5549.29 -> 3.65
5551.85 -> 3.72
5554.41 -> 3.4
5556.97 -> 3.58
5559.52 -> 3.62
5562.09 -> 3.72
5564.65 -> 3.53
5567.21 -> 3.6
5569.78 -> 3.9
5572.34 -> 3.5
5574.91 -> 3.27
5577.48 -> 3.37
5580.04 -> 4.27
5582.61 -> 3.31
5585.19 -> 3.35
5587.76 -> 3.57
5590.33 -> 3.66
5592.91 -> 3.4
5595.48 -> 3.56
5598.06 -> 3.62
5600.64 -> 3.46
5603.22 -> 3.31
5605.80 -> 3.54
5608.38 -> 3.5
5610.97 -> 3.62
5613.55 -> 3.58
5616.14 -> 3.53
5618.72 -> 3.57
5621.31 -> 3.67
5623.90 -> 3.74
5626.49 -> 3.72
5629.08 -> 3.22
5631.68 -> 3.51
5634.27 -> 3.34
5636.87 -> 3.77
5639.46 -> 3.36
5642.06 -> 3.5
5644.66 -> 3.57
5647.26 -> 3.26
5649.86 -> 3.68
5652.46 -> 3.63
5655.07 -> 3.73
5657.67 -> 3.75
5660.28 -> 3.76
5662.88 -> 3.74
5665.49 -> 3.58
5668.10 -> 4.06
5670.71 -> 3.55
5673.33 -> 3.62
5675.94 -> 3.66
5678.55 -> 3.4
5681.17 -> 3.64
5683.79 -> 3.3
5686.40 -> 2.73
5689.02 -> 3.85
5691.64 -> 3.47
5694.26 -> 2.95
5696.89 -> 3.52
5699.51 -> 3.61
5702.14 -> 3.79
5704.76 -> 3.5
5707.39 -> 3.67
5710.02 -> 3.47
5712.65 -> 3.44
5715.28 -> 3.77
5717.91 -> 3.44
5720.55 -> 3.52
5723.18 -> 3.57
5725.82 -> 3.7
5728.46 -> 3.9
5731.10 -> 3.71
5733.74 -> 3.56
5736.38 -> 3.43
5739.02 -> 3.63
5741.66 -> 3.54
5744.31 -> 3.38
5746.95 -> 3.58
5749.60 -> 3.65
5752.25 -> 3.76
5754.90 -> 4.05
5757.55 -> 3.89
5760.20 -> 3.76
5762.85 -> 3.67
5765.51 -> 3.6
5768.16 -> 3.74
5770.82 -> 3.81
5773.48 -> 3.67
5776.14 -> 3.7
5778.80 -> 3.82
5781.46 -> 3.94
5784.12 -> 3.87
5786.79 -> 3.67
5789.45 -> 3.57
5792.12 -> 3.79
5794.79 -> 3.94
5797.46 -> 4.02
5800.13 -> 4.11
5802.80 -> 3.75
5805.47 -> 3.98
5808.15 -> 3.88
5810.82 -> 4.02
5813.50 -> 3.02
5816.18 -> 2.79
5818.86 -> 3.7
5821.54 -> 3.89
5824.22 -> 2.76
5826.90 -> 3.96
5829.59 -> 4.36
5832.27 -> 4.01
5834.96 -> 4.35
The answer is 0.09 mag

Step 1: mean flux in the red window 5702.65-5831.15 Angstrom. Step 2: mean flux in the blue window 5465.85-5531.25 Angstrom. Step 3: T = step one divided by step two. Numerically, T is 1.0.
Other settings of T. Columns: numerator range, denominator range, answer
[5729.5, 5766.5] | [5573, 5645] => 1.04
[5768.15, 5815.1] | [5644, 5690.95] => 1.06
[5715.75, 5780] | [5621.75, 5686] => 1.03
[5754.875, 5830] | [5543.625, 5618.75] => 1.05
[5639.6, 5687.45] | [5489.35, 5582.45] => 0.98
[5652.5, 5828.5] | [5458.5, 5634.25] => 1.01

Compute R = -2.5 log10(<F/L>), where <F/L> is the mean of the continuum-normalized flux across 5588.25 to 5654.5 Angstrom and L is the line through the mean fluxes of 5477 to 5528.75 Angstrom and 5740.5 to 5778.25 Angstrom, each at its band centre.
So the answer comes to 0.04 mag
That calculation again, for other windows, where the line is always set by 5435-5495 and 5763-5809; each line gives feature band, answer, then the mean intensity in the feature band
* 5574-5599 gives 0.07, 3.54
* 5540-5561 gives 0.04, 3.62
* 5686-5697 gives 0.14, 3.33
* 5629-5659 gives 0.07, 3.54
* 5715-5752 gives 0.06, 3.6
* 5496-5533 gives 0.04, 3.6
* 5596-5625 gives 0.06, 3.56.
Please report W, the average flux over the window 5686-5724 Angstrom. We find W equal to 3.5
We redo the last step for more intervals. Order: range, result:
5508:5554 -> 3.62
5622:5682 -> 3.6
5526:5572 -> 3.62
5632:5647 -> 3.49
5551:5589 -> 3.58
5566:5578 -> 3.54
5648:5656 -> 3.65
